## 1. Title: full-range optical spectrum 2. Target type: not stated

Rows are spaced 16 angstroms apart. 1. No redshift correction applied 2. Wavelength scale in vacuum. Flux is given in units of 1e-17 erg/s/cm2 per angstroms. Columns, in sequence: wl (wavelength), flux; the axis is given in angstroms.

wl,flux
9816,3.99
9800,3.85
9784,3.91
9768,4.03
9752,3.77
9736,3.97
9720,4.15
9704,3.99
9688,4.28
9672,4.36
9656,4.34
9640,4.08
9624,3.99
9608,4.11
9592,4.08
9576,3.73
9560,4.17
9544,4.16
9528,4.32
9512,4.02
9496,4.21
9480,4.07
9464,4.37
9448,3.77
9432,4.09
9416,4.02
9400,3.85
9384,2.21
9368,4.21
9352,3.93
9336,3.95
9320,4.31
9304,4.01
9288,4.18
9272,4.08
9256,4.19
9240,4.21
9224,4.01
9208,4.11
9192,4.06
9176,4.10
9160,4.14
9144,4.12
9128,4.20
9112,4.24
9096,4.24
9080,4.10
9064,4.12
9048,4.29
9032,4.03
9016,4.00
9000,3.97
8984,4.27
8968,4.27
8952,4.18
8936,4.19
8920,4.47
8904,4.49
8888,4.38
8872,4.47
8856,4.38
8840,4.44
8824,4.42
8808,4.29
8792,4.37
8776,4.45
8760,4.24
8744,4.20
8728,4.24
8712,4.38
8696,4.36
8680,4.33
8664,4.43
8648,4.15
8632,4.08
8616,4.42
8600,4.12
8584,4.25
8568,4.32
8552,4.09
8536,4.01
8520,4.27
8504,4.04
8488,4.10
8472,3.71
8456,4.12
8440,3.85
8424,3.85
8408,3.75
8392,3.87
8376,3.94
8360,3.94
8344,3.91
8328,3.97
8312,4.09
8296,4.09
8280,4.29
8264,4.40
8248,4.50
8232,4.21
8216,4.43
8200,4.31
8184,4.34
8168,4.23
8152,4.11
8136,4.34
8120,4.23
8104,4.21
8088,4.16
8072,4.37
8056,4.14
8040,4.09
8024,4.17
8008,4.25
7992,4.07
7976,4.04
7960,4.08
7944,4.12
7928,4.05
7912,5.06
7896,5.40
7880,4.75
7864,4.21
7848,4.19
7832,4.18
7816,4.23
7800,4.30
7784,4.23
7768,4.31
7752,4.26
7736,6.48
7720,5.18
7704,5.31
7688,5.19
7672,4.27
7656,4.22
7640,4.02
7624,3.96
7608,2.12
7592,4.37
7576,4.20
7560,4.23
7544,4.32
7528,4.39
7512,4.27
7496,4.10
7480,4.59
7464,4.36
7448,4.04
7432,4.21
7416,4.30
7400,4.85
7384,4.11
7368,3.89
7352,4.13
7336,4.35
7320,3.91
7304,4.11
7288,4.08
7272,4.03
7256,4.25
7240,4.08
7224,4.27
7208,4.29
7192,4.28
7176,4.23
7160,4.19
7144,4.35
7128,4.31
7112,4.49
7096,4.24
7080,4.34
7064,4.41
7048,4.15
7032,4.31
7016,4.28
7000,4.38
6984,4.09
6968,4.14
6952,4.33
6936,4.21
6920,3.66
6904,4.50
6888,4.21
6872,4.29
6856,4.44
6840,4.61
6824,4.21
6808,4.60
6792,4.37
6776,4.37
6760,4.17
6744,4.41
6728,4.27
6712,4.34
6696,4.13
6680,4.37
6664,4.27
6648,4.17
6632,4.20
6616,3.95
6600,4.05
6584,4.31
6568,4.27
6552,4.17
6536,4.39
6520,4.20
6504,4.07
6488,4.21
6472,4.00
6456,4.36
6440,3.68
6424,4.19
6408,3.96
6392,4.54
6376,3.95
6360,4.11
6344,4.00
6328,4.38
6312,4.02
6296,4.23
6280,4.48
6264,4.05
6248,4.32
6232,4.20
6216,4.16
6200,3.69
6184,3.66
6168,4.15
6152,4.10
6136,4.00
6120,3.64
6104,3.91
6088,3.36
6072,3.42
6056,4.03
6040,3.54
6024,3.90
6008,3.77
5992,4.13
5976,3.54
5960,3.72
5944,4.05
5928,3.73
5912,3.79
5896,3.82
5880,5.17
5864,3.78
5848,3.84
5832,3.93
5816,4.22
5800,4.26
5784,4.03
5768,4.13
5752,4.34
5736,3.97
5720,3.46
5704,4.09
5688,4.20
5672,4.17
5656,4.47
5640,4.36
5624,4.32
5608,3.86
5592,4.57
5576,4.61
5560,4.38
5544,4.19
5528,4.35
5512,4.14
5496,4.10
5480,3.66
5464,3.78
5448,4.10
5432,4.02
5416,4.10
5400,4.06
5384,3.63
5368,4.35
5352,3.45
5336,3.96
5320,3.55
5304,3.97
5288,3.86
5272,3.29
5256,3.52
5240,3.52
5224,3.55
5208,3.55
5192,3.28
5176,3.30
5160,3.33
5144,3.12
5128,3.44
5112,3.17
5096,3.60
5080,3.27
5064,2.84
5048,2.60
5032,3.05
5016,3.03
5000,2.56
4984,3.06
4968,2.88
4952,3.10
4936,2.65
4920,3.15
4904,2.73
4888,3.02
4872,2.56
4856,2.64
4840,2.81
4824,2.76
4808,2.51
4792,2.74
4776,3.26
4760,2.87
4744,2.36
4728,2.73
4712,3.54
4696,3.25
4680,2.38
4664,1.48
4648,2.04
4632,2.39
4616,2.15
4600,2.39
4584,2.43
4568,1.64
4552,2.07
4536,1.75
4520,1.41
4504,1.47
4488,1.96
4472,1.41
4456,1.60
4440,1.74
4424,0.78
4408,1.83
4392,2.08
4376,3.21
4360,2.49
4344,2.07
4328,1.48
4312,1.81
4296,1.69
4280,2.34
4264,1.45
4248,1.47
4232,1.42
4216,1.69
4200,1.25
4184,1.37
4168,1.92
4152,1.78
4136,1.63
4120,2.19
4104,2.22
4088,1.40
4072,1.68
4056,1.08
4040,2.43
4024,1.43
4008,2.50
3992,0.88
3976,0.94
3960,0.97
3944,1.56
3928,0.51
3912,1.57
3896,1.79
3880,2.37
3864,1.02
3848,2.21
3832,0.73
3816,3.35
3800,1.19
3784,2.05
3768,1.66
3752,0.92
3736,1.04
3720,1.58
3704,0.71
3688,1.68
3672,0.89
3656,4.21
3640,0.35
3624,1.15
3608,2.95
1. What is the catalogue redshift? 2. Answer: 0.174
